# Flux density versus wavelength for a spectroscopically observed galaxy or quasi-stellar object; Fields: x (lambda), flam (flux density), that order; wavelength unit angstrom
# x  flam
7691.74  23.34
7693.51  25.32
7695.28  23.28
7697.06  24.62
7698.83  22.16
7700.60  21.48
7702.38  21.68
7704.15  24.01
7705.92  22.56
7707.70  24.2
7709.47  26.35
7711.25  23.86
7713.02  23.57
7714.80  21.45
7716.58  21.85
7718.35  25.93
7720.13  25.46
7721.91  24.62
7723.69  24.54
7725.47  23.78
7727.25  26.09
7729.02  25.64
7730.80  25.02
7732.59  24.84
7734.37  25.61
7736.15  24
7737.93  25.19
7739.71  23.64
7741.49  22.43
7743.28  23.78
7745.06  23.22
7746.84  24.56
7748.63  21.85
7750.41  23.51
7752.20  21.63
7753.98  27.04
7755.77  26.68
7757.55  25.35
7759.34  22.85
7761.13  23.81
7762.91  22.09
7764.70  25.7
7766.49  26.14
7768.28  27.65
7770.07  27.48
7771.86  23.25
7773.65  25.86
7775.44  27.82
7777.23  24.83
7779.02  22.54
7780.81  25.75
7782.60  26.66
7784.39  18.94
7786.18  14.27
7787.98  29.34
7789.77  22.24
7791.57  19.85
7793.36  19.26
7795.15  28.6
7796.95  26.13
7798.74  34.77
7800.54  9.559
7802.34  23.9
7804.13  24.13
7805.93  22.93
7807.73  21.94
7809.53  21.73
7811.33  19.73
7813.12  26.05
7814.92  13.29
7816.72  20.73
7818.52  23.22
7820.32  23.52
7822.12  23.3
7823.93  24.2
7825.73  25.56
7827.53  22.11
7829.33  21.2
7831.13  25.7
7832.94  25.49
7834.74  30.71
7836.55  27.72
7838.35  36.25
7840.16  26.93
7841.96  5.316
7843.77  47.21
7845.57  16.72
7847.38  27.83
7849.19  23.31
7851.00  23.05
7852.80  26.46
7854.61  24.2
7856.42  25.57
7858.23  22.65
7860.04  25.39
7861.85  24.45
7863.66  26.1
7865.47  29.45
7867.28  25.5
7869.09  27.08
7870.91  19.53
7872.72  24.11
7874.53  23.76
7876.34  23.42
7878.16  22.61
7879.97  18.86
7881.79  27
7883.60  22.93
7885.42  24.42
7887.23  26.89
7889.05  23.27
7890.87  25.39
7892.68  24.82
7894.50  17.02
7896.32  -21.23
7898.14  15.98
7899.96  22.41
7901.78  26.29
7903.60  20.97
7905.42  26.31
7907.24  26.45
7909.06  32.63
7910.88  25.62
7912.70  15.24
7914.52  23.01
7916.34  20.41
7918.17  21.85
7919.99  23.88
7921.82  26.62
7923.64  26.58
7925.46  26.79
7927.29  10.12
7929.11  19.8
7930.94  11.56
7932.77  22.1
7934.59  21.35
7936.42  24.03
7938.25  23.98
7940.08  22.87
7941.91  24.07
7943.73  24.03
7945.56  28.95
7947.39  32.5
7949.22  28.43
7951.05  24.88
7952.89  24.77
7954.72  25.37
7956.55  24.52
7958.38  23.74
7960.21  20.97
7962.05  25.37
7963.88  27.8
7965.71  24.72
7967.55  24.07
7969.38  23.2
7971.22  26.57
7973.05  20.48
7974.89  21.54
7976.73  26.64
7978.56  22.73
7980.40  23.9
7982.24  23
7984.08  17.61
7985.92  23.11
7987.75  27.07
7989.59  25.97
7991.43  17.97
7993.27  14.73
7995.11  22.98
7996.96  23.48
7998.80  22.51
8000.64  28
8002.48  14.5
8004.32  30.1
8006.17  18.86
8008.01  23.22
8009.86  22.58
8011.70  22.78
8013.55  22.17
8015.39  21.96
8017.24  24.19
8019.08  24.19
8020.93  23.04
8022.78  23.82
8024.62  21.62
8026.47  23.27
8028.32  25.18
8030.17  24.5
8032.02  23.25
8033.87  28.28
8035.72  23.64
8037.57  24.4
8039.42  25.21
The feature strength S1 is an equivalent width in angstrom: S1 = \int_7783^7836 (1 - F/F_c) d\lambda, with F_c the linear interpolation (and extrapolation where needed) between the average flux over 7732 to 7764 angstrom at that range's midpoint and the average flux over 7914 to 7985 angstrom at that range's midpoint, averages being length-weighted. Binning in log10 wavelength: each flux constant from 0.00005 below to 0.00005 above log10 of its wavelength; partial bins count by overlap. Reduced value 2.06 angstrom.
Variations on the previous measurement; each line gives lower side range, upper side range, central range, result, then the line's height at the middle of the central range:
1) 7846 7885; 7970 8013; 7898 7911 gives -0.7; 23.8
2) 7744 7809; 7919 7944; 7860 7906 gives 1.3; 22.6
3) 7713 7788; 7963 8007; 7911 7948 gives 1.3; 23.3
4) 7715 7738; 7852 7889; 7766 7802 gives 0.9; 24.6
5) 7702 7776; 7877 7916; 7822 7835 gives -1.1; 22.6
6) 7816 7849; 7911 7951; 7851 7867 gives -0.5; 24.6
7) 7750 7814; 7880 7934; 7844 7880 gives -3.9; 22.2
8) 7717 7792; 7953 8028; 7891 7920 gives 4.2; 23.6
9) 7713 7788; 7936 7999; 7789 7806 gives 0.7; 24.2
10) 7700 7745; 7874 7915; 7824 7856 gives -4.8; 22.3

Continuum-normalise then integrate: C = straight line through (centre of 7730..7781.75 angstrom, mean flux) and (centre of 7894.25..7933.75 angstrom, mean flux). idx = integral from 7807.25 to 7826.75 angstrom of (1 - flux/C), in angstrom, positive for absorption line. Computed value 0.6 angstrom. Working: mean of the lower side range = 24.6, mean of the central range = 22.1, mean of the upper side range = 20.1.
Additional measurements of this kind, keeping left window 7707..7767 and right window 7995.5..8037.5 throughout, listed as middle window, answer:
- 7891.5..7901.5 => 4.50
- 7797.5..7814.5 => 1.08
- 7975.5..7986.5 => 0.35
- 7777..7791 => 0.72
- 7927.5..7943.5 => 1.91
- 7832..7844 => -1.74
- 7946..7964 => -1.68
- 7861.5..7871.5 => -0.71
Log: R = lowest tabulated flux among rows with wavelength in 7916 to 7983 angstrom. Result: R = 10.12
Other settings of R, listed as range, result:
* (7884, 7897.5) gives -21.23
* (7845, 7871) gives 16.72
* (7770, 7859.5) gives 5.316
